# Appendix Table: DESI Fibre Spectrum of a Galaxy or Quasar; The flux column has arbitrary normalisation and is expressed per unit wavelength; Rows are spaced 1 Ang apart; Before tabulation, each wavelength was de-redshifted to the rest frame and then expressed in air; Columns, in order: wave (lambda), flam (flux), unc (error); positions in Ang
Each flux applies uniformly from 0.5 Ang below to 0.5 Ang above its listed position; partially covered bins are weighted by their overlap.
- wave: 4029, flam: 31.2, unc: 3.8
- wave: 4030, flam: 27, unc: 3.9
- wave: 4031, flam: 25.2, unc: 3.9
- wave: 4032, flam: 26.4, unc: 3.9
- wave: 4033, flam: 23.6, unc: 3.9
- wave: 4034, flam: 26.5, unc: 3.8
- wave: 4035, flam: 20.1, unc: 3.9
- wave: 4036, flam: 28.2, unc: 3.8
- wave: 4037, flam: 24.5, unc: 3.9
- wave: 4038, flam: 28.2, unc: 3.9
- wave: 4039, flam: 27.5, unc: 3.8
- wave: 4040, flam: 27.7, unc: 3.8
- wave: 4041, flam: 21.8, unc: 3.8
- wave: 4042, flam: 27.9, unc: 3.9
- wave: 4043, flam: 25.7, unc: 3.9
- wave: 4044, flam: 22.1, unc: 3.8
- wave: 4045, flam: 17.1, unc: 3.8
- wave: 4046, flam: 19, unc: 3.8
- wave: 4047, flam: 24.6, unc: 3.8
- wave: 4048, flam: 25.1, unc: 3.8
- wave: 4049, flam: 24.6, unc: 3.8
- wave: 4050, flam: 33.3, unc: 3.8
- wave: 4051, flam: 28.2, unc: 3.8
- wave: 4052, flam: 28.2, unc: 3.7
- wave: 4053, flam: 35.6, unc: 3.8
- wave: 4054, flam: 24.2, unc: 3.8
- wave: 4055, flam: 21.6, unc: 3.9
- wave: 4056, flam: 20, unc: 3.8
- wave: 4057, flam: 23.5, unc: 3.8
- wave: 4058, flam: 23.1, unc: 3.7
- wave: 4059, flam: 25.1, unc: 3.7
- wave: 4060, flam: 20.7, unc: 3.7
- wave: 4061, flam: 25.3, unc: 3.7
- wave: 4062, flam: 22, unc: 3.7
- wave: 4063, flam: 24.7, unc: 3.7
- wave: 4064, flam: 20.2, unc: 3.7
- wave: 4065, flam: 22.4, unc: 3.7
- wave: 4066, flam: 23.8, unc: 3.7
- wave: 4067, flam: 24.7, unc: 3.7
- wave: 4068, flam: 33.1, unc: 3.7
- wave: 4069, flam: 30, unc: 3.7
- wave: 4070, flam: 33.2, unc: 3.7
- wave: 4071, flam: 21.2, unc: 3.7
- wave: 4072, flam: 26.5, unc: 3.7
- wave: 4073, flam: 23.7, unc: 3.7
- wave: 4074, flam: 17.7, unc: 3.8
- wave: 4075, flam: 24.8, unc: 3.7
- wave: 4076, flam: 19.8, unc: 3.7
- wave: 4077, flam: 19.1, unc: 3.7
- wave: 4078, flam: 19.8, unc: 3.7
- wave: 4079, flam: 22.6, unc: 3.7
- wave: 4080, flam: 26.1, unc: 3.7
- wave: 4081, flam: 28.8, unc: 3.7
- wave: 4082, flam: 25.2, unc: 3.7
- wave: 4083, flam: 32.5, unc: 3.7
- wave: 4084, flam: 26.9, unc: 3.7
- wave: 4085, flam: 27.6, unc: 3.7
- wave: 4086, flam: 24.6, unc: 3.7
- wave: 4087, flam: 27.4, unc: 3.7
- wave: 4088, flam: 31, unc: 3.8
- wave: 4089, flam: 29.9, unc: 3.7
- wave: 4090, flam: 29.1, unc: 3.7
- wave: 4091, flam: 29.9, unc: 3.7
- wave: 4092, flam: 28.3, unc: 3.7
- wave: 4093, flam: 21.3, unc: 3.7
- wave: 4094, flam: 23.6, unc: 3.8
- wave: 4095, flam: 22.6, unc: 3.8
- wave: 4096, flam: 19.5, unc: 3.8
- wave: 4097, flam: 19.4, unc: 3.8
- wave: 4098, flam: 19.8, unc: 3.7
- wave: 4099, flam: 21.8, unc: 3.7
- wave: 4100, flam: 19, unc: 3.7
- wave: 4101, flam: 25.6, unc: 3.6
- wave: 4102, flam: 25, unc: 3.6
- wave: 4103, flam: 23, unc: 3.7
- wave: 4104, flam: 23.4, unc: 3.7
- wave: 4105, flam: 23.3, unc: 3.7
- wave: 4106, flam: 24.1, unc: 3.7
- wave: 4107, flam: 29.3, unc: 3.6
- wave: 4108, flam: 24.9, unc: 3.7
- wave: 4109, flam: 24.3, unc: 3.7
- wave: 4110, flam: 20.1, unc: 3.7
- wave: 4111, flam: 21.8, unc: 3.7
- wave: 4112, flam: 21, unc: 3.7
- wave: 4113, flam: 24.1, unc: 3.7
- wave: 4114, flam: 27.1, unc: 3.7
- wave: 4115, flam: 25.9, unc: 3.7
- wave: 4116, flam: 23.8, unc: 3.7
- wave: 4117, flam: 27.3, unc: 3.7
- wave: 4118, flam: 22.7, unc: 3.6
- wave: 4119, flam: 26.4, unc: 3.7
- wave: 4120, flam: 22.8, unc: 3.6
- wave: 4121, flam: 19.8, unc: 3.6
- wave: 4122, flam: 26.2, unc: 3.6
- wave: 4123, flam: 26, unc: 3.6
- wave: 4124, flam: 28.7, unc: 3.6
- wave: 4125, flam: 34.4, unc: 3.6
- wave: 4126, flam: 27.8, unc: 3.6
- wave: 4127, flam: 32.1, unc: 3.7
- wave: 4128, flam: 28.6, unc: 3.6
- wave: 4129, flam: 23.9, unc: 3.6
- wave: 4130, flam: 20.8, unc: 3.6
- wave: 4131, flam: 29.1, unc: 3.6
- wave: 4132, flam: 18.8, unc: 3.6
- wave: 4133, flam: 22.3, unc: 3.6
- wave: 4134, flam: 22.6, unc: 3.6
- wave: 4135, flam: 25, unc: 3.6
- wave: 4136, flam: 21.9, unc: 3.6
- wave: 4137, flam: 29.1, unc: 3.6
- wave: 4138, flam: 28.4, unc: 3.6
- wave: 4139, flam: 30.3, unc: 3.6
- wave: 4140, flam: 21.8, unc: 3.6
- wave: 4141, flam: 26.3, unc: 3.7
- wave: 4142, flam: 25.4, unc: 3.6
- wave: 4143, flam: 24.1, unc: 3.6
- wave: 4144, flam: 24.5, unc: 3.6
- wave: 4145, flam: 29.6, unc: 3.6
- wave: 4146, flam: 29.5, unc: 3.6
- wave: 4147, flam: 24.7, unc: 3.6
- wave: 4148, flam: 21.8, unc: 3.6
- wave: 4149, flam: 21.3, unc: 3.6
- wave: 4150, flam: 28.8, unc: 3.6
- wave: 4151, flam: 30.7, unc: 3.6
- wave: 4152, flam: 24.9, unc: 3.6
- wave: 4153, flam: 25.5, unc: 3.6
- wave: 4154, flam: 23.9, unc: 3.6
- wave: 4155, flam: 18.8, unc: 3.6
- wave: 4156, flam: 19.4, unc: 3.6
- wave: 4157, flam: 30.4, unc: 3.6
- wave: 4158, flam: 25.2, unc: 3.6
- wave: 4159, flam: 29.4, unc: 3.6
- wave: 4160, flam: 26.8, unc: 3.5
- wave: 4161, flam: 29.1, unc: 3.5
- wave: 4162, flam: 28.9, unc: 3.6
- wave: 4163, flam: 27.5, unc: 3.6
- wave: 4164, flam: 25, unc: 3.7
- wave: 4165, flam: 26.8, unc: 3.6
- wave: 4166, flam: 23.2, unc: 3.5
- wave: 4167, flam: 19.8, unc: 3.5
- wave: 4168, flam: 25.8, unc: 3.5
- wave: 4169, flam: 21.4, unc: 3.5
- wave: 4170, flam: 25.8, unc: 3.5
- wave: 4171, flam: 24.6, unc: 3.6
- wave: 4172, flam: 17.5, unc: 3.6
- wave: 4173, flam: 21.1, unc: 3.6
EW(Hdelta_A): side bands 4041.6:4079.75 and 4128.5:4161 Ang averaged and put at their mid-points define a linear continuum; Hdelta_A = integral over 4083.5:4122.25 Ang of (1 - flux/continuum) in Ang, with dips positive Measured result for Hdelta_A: 0.5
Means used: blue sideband 24.3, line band 24.4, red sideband 25.2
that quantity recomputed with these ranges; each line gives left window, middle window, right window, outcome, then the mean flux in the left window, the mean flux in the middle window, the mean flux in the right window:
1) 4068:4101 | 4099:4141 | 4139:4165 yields 0.8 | 24.9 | 24.9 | 25.8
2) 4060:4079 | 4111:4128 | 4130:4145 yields -0.9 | 23.9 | 26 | 25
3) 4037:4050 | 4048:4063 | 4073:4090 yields -0.3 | 24.6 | 25.4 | 25.3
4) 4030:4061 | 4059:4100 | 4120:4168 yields 0.9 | 25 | 24.7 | 25.7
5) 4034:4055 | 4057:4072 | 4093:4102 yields -0.6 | 25.6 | 25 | 21.6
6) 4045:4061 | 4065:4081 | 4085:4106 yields 0.1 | 24.9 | 24.5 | 24.4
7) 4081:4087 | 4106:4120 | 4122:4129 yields 2.0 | 27.5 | 24.4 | 28.9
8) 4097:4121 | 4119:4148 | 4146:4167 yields -1.4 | 23.6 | 25.8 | 25.6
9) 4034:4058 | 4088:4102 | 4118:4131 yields 1.0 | 25.1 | 24.1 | 26.4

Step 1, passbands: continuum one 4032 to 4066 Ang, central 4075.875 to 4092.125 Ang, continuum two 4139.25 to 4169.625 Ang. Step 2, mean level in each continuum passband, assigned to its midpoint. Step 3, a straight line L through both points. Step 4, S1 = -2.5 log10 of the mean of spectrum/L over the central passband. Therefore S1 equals -0.068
